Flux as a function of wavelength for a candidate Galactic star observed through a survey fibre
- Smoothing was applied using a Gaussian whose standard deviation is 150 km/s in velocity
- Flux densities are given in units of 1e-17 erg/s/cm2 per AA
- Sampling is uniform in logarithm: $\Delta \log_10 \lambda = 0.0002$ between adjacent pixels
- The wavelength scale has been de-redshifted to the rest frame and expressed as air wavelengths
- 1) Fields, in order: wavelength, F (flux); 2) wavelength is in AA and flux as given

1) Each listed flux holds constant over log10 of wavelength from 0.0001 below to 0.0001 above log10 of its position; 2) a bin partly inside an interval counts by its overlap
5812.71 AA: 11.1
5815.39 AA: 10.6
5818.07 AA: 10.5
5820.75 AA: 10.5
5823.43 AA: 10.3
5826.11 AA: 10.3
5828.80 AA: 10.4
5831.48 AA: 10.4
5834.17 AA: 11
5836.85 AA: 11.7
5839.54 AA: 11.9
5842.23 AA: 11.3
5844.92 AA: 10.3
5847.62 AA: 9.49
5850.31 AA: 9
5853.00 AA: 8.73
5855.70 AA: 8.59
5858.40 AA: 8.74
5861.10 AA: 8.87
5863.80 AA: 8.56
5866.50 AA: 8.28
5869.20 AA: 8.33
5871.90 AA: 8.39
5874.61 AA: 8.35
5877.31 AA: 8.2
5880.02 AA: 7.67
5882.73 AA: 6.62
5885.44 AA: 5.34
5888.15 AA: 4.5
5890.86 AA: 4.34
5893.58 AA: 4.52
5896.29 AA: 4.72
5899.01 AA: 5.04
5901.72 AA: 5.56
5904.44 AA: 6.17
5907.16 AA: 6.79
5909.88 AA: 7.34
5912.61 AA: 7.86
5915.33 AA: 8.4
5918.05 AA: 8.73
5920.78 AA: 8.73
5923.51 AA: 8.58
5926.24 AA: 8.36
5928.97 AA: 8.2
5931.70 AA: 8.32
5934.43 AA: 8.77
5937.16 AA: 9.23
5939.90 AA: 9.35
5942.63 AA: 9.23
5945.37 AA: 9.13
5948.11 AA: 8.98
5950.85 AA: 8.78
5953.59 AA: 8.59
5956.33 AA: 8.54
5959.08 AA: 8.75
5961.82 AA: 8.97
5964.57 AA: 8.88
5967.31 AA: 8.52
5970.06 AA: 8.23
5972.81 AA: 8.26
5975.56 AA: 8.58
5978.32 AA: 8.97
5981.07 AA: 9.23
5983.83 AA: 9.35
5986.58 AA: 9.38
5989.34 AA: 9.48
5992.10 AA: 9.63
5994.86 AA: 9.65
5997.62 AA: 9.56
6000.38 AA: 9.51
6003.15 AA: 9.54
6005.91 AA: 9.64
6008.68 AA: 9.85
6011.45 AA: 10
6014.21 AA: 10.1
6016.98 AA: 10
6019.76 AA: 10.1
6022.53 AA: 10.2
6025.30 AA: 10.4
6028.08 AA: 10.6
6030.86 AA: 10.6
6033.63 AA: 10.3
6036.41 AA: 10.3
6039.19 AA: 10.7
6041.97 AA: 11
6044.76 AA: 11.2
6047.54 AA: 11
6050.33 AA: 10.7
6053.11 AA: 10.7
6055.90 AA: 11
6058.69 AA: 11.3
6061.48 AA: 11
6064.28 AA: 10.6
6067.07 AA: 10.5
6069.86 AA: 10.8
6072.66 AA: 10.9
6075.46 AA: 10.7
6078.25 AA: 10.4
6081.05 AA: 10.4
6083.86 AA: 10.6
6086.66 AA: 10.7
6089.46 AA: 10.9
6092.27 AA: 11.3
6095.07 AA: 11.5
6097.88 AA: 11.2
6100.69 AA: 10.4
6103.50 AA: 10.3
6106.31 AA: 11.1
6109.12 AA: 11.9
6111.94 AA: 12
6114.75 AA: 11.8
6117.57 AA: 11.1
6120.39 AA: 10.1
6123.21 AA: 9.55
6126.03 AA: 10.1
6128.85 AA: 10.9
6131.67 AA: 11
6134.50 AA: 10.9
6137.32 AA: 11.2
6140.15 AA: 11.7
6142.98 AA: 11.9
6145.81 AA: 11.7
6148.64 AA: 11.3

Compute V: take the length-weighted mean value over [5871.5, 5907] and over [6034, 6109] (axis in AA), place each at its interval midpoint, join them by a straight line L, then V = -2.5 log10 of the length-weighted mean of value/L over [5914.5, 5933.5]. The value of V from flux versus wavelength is -0.21 mag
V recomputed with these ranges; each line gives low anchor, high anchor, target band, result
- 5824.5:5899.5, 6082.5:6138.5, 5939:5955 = 0.03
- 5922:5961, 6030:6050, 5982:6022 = 0.03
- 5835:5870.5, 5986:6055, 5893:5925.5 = 0.37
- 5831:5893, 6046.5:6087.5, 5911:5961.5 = 0.08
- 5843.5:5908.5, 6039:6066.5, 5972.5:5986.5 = 0.05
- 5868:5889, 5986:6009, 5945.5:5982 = 0.02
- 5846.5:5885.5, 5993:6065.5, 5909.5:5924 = 0.08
